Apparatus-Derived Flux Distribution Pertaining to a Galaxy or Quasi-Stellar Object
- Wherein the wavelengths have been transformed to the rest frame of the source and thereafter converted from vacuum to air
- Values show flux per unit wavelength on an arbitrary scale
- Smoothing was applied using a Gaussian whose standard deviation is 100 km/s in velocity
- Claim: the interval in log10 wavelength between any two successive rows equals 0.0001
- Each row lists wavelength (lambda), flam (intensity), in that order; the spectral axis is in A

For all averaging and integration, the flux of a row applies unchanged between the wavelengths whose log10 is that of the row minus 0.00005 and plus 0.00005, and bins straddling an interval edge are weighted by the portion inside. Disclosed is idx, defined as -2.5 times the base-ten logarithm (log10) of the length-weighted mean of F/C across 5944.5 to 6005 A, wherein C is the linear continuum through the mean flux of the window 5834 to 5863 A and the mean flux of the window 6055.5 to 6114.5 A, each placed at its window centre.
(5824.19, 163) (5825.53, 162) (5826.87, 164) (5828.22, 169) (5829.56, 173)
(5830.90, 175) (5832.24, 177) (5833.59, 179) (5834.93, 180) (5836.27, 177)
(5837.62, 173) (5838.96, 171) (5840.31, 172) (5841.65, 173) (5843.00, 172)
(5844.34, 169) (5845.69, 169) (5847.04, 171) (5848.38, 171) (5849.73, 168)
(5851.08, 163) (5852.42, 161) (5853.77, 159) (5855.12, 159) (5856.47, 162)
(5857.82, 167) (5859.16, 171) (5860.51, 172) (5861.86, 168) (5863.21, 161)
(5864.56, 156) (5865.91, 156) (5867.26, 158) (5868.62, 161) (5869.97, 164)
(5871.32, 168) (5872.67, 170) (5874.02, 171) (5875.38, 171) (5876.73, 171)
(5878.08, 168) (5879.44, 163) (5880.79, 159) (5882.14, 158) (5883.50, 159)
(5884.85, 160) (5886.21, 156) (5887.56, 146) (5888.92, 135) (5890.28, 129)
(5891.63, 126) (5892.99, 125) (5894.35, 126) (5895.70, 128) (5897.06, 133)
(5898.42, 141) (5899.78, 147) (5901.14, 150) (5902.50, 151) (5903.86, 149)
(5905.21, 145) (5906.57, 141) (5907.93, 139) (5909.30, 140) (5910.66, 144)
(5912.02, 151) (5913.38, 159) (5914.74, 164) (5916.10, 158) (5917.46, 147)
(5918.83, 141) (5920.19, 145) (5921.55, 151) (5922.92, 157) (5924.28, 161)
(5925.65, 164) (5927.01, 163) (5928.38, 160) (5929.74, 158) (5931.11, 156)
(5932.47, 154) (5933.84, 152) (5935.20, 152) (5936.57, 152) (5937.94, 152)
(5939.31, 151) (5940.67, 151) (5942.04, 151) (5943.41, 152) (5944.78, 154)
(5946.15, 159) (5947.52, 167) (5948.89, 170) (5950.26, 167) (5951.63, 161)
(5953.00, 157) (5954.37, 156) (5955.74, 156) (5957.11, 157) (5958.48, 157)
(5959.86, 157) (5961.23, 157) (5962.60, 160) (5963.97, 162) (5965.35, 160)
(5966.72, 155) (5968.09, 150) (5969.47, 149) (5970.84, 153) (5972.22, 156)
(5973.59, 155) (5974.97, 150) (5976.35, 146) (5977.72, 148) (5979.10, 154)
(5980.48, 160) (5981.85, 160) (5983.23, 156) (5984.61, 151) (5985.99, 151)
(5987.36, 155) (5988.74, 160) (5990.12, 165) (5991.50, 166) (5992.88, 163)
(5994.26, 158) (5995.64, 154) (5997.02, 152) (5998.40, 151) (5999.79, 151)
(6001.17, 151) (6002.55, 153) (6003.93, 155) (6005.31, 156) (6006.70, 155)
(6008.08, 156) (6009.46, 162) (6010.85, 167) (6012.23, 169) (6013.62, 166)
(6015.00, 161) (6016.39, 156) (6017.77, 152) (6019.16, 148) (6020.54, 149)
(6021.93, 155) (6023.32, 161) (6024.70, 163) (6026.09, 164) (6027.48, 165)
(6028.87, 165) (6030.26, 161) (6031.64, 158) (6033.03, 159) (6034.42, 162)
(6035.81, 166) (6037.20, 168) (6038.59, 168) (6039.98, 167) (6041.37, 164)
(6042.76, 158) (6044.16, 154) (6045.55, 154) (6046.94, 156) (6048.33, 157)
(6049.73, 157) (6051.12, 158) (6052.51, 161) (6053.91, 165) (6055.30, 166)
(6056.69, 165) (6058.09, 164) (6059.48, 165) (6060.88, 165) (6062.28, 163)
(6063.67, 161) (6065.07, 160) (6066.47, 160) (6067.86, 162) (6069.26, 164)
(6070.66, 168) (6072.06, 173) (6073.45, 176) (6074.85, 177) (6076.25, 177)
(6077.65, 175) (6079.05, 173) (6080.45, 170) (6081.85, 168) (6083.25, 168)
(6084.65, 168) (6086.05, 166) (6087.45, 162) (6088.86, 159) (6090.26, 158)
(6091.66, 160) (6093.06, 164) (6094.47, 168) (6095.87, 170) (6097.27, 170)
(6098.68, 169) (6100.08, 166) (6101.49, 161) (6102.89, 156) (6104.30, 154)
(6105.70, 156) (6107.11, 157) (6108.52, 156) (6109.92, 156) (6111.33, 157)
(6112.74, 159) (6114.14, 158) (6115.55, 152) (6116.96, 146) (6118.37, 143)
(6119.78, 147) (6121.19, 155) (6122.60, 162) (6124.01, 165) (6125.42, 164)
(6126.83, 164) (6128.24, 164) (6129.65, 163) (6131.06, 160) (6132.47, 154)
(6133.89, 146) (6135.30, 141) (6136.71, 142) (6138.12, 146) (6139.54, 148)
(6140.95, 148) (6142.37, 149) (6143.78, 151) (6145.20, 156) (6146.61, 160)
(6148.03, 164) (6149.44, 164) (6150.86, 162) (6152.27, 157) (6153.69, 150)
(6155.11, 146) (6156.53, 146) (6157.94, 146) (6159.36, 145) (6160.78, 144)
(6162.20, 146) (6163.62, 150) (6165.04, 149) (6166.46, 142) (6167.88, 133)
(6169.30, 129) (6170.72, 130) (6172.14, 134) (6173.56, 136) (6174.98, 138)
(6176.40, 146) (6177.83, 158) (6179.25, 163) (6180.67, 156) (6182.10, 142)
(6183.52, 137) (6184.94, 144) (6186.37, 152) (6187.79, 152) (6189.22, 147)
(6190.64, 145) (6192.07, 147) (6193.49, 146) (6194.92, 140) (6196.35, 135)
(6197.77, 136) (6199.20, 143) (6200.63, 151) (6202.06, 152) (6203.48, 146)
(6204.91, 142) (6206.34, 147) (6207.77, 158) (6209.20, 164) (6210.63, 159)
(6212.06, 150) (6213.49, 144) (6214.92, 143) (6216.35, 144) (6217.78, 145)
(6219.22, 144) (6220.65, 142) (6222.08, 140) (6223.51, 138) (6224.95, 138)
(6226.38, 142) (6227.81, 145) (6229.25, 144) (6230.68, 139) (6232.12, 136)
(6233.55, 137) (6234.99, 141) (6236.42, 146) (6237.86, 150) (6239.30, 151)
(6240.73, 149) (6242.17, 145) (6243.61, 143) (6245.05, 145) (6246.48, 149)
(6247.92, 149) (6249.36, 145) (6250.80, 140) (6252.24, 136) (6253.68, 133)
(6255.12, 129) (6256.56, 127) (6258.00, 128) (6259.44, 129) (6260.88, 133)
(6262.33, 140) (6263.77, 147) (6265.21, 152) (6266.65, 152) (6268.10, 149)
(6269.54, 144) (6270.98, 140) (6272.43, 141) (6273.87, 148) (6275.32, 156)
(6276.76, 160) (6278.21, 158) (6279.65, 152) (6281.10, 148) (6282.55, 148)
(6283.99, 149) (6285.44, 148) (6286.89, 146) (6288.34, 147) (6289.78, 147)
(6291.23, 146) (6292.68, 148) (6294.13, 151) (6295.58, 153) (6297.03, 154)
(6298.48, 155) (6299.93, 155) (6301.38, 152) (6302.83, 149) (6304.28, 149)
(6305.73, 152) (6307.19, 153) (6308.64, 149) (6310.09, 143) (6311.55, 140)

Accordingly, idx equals 0.07 mag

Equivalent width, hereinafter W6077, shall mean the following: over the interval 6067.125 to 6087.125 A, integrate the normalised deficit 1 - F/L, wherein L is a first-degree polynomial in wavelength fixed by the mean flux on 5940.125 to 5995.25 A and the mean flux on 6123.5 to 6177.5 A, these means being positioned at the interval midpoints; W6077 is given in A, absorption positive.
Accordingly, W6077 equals -2.3 A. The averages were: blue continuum 157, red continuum 149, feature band 170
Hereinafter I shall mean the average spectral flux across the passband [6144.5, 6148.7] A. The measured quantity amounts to 160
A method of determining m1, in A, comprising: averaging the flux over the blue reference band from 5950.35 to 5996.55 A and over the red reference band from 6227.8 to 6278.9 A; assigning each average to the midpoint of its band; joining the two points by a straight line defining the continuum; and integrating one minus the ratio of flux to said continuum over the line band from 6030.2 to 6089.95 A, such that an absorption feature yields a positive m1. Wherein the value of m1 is -4.8 A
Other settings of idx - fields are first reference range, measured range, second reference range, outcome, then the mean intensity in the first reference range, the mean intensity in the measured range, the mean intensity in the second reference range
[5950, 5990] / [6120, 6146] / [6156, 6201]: -0.06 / 156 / 154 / 144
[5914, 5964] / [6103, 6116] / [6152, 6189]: -0.06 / 156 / 156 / 145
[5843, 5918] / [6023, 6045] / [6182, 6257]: -0.09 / 155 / 163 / 144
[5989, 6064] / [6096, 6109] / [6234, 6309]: -0.04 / 160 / 161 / 146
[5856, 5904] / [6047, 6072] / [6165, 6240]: -0.10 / 154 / 162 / 144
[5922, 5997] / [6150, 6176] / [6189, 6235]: 0.02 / 157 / 144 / 145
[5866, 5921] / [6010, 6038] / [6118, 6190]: -0.07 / 150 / 161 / 150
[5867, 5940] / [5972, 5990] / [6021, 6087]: 0.03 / 152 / 154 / 164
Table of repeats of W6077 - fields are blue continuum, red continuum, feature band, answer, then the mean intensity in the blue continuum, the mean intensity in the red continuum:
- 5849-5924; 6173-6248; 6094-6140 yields -2.7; 154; 146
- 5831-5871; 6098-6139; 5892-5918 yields 3.4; 168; 156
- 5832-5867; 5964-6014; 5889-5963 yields 4.9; 168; 156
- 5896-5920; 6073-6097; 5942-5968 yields -1.1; 147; 168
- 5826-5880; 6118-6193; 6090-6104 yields -1.0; 168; 150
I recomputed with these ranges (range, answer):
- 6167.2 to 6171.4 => 131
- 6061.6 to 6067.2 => 161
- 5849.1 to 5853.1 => 164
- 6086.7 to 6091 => 160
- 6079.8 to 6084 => 169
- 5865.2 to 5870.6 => 160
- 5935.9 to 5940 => 152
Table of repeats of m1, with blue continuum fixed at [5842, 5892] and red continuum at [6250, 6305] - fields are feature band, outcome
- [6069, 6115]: -3.6 A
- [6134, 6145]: 0.3 A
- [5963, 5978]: 0.4 A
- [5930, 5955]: 0.4 A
